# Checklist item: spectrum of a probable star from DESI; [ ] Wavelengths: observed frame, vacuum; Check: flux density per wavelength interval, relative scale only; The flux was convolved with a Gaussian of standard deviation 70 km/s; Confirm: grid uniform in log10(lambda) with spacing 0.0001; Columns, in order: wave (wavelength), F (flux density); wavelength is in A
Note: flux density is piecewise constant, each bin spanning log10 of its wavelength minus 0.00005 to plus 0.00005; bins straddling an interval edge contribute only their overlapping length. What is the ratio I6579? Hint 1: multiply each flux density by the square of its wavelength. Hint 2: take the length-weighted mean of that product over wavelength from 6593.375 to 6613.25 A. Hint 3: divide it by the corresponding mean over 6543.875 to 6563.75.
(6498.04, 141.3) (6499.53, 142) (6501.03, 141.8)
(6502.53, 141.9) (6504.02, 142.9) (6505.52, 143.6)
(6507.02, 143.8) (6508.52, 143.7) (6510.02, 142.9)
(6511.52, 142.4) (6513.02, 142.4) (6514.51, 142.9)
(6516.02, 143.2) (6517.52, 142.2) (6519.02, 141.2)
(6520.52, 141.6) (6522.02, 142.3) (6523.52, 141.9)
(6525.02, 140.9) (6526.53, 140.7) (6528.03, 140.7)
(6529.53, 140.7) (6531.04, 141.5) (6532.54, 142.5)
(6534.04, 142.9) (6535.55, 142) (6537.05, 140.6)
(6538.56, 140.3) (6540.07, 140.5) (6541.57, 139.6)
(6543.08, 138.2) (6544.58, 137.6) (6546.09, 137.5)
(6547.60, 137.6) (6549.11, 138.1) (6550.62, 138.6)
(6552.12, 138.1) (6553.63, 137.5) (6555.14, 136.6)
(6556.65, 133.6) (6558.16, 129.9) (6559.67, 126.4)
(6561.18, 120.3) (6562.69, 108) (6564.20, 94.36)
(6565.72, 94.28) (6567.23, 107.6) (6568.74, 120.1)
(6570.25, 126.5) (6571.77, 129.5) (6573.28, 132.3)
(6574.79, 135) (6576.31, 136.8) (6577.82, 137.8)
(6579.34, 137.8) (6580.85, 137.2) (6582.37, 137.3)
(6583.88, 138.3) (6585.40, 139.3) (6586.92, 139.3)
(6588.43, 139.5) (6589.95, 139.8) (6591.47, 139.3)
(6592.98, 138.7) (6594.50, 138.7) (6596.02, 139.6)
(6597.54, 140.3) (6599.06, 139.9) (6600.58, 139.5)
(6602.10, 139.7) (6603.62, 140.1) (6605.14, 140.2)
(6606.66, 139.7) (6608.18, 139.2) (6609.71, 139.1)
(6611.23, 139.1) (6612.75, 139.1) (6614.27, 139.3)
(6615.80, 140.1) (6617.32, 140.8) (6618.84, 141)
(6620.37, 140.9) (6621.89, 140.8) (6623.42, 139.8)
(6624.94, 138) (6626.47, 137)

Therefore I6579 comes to 1.1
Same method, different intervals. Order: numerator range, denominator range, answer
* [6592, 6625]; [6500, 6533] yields 1.01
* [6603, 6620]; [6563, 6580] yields 1.16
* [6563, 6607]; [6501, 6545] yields 0.96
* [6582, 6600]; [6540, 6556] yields 1.02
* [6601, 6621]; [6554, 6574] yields 1.18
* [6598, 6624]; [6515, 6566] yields 1.06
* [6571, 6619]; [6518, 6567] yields 1.05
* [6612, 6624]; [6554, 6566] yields 1.19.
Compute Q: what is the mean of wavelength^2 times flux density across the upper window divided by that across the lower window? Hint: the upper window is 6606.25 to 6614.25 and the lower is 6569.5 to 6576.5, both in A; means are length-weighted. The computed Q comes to 1.1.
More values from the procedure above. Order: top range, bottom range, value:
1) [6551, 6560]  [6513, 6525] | 0.96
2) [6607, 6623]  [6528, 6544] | 1.02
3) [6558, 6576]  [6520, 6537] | 0.85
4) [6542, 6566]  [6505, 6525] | 0.91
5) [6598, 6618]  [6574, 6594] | 1.02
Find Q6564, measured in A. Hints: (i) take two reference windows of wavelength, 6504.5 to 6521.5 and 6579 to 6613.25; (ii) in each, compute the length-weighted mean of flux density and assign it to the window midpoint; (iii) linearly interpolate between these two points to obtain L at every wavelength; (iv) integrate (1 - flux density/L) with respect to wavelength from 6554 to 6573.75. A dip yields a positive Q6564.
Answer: 2.9 A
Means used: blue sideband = 143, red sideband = 139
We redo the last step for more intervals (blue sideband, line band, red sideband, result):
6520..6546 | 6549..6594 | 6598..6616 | 3.2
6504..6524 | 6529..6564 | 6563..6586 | -0.3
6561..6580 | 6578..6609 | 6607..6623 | -1.9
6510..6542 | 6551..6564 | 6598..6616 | 1.2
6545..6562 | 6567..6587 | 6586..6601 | 0.6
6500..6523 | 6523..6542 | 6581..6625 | 0.1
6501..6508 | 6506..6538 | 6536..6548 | -0.2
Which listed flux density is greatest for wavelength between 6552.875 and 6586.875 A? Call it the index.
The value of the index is 139.3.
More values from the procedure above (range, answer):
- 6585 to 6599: 140.3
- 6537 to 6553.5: 140.6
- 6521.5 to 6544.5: 142.9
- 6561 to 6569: 120.3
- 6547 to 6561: 138.6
